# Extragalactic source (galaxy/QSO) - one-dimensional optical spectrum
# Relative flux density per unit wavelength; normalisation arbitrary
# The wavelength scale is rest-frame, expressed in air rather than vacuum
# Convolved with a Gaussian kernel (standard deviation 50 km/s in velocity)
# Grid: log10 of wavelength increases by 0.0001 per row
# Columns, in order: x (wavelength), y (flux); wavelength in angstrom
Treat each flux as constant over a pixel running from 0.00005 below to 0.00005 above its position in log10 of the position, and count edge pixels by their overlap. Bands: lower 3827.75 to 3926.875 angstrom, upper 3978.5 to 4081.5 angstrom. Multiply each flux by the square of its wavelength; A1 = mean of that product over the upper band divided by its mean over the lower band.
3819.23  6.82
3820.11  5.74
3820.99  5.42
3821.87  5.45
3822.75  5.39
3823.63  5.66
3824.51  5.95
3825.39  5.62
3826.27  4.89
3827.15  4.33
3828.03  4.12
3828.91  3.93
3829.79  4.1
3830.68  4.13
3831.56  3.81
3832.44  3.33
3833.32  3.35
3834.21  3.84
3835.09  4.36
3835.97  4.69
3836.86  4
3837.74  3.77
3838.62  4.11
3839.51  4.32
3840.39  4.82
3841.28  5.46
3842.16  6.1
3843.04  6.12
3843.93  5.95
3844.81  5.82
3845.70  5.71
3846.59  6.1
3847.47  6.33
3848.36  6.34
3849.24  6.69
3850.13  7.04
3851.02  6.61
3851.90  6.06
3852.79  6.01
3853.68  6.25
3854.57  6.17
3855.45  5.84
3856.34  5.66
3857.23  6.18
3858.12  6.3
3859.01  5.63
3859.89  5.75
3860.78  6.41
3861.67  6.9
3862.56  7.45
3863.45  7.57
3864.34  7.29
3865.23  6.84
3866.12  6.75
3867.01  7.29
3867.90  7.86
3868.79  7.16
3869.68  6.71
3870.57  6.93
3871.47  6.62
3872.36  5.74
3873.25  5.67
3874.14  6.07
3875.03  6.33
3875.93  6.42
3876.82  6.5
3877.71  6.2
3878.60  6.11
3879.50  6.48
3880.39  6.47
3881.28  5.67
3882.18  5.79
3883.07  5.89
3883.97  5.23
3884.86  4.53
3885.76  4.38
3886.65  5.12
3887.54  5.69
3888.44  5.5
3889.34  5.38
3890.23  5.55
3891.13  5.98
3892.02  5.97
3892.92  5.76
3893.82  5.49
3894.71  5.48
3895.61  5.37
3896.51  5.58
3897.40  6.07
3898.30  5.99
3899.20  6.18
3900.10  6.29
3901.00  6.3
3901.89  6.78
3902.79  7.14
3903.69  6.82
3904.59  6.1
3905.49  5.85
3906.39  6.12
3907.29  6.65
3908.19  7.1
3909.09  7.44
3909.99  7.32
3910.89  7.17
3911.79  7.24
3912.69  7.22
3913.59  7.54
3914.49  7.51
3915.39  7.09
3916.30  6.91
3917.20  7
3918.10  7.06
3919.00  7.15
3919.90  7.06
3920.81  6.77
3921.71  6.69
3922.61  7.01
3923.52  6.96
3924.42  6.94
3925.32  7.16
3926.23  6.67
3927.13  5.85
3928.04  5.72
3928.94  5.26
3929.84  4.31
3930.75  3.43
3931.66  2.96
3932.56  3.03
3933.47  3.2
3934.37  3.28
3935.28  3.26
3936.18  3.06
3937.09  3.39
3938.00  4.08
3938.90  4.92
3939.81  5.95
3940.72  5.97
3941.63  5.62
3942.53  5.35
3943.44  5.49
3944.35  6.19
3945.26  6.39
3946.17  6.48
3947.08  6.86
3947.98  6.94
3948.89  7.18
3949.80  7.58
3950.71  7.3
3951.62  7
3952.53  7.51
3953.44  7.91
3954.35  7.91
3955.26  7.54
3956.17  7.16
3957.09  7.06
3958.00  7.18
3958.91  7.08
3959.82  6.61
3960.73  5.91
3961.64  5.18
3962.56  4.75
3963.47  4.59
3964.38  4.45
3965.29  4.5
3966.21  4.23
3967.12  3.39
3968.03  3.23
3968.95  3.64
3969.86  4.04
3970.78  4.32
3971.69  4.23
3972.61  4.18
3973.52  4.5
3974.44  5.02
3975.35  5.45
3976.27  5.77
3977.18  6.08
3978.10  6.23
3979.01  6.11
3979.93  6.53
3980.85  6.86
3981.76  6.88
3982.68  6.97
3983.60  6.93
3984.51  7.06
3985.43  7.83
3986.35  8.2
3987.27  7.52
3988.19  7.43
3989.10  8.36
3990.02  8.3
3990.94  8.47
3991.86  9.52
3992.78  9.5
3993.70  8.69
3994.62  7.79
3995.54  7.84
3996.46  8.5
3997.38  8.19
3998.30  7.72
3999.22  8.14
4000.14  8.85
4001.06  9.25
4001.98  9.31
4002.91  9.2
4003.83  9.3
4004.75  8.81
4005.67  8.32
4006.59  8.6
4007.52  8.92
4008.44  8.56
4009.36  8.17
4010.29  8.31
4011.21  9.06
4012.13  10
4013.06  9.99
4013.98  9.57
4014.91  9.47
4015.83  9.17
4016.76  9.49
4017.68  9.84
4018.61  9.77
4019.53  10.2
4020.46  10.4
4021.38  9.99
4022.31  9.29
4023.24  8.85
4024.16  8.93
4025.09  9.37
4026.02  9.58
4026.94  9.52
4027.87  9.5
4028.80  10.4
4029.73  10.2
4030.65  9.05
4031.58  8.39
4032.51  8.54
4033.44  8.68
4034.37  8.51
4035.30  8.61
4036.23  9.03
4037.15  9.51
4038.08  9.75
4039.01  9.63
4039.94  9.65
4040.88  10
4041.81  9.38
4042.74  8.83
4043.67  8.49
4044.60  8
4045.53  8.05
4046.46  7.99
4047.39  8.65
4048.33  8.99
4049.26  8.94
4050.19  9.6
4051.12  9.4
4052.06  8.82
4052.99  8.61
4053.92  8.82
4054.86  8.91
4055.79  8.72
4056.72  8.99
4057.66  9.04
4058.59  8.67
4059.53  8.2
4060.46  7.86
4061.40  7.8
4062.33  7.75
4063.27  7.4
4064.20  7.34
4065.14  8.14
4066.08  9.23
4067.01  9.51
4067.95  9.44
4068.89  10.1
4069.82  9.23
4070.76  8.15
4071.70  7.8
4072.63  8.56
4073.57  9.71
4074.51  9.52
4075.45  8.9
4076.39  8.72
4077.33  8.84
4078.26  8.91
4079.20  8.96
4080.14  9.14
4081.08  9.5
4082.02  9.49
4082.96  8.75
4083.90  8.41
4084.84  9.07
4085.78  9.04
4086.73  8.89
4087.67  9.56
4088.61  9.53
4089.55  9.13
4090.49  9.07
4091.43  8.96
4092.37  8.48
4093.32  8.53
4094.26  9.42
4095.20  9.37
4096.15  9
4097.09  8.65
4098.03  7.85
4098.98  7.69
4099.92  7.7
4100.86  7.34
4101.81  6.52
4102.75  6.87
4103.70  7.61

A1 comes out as 1.6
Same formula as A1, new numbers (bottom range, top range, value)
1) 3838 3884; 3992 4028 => 1.57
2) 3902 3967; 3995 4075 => 1.55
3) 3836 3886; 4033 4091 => 1.62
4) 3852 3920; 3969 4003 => 1.18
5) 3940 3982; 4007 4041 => 1.64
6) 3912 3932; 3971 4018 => 1.28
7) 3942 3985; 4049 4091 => 1.57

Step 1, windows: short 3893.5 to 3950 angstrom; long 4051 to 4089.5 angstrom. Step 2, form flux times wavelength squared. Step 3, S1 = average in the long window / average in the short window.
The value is 1.58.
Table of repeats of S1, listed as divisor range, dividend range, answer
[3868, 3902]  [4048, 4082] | 1.62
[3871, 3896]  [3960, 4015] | 1.30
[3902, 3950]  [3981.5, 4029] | 1.52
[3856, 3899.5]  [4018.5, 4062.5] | 1.60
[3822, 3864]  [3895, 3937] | 1.15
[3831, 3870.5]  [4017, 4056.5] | 1.72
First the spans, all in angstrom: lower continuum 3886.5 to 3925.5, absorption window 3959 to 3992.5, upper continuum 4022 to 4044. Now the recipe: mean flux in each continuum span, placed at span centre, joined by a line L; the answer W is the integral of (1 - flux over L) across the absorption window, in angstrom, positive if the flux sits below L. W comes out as 8.68 angstrom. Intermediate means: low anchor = 6.5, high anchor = 9.24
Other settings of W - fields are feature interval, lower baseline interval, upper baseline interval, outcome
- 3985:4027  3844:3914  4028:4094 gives -4.1 angstrom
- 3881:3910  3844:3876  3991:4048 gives 4.5 angstrom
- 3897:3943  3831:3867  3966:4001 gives 1.9 angstrom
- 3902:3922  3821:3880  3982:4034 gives 0.0 angstrom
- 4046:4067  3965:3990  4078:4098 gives -1.2 angstrom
